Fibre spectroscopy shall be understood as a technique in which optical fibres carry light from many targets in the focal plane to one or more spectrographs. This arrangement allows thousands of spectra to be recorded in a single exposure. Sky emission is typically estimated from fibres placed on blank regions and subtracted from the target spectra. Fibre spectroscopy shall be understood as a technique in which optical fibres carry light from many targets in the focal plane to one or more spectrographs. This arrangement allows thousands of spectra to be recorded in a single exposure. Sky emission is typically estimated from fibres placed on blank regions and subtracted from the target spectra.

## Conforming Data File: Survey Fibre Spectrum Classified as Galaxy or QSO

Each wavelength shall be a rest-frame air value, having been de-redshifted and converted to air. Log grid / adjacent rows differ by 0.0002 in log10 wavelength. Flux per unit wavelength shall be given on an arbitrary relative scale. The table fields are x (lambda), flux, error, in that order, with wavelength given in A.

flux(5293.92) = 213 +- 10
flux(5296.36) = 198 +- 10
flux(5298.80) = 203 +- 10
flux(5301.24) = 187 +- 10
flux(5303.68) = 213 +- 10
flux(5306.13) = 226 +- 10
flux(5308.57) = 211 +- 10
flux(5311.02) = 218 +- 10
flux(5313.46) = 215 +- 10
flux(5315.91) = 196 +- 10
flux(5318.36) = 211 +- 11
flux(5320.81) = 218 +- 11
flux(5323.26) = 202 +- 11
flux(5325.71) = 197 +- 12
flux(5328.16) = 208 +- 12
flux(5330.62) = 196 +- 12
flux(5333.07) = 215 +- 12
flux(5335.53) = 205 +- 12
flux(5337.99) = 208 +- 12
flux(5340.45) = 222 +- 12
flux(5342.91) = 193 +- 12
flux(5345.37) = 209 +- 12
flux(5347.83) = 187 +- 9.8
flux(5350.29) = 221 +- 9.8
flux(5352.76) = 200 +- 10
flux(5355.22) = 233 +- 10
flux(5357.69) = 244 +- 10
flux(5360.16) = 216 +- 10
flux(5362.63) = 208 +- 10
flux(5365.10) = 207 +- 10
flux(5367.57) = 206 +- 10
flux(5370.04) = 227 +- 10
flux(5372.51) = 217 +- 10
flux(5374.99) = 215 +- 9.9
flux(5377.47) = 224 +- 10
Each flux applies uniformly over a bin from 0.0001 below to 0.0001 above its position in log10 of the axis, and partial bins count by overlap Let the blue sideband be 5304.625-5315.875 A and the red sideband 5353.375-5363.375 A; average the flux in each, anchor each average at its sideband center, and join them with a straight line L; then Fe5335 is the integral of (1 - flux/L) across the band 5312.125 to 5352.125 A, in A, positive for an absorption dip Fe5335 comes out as 2.4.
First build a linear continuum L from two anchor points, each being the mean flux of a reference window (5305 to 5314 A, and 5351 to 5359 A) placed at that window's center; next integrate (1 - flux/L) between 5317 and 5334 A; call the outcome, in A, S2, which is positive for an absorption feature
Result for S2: 1.07 A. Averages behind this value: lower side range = 218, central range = 207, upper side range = 225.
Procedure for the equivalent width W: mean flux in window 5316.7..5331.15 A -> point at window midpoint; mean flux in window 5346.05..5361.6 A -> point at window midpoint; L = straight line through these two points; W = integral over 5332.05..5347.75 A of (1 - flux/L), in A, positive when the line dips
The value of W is 0.3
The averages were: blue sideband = 205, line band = 207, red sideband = 216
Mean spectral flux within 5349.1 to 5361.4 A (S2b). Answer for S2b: 223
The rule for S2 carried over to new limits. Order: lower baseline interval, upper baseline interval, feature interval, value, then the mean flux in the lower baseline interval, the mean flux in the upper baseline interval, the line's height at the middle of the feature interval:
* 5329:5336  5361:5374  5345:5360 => -0.4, 205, 213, 210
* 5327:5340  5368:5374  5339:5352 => 0.3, 207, 220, 211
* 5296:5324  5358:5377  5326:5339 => 0.3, 209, 216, 211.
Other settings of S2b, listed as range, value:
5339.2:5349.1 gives 203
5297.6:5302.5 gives 195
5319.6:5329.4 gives 206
